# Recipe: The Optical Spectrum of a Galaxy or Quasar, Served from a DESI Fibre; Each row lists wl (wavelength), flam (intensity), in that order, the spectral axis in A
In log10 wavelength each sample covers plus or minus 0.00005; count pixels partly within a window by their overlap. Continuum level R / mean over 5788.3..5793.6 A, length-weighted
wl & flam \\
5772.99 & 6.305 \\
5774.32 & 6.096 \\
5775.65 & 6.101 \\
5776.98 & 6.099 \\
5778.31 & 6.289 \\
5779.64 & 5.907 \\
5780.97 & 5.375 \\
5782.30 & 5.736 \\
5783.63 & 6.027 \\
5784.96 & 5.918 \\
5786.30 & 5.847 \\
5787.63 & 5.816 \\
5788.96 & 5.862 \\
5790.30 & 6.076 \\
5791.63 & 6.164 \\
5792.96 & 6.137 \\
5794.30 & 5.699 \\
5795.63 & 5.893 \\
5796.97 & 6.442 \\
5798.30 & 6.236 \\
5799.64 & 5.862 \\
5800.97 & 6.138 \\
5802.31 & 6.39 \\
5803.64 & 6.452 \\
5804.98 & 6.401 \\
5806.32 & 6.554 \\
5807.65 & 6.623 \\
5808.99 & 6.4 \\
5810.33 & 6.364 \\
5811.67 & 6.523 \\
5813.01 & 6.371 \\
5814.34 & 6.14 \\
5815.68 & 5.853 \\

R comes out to 6.06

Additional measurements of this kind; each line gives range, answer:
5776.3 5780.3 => 6.1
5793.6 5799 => 6.06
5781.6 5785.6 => 5.9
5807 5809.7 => 6.5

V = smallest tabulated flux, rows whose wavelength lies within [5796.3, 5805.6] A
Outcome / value 5.862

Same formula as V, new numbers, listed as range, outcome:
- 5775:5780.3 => 5.907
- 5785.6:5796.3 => 5.699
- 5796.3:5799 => 6.236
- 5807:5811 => 6.364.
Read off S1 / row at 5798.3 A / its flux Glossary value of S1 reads 6.236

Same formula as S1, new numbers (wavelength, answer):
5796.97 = 6.442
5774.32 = 6.096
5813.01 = 6.371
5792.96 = 6.137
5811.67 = 6.523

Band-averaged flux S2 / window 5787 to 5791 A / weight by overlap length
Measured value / 5.92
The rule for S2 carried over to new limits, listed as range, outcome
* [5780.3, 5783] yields 5.57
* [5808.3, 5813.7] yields 6.41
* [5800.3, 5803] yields 6.28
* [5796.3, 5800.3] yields 6.18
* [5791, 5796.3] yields 5.97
